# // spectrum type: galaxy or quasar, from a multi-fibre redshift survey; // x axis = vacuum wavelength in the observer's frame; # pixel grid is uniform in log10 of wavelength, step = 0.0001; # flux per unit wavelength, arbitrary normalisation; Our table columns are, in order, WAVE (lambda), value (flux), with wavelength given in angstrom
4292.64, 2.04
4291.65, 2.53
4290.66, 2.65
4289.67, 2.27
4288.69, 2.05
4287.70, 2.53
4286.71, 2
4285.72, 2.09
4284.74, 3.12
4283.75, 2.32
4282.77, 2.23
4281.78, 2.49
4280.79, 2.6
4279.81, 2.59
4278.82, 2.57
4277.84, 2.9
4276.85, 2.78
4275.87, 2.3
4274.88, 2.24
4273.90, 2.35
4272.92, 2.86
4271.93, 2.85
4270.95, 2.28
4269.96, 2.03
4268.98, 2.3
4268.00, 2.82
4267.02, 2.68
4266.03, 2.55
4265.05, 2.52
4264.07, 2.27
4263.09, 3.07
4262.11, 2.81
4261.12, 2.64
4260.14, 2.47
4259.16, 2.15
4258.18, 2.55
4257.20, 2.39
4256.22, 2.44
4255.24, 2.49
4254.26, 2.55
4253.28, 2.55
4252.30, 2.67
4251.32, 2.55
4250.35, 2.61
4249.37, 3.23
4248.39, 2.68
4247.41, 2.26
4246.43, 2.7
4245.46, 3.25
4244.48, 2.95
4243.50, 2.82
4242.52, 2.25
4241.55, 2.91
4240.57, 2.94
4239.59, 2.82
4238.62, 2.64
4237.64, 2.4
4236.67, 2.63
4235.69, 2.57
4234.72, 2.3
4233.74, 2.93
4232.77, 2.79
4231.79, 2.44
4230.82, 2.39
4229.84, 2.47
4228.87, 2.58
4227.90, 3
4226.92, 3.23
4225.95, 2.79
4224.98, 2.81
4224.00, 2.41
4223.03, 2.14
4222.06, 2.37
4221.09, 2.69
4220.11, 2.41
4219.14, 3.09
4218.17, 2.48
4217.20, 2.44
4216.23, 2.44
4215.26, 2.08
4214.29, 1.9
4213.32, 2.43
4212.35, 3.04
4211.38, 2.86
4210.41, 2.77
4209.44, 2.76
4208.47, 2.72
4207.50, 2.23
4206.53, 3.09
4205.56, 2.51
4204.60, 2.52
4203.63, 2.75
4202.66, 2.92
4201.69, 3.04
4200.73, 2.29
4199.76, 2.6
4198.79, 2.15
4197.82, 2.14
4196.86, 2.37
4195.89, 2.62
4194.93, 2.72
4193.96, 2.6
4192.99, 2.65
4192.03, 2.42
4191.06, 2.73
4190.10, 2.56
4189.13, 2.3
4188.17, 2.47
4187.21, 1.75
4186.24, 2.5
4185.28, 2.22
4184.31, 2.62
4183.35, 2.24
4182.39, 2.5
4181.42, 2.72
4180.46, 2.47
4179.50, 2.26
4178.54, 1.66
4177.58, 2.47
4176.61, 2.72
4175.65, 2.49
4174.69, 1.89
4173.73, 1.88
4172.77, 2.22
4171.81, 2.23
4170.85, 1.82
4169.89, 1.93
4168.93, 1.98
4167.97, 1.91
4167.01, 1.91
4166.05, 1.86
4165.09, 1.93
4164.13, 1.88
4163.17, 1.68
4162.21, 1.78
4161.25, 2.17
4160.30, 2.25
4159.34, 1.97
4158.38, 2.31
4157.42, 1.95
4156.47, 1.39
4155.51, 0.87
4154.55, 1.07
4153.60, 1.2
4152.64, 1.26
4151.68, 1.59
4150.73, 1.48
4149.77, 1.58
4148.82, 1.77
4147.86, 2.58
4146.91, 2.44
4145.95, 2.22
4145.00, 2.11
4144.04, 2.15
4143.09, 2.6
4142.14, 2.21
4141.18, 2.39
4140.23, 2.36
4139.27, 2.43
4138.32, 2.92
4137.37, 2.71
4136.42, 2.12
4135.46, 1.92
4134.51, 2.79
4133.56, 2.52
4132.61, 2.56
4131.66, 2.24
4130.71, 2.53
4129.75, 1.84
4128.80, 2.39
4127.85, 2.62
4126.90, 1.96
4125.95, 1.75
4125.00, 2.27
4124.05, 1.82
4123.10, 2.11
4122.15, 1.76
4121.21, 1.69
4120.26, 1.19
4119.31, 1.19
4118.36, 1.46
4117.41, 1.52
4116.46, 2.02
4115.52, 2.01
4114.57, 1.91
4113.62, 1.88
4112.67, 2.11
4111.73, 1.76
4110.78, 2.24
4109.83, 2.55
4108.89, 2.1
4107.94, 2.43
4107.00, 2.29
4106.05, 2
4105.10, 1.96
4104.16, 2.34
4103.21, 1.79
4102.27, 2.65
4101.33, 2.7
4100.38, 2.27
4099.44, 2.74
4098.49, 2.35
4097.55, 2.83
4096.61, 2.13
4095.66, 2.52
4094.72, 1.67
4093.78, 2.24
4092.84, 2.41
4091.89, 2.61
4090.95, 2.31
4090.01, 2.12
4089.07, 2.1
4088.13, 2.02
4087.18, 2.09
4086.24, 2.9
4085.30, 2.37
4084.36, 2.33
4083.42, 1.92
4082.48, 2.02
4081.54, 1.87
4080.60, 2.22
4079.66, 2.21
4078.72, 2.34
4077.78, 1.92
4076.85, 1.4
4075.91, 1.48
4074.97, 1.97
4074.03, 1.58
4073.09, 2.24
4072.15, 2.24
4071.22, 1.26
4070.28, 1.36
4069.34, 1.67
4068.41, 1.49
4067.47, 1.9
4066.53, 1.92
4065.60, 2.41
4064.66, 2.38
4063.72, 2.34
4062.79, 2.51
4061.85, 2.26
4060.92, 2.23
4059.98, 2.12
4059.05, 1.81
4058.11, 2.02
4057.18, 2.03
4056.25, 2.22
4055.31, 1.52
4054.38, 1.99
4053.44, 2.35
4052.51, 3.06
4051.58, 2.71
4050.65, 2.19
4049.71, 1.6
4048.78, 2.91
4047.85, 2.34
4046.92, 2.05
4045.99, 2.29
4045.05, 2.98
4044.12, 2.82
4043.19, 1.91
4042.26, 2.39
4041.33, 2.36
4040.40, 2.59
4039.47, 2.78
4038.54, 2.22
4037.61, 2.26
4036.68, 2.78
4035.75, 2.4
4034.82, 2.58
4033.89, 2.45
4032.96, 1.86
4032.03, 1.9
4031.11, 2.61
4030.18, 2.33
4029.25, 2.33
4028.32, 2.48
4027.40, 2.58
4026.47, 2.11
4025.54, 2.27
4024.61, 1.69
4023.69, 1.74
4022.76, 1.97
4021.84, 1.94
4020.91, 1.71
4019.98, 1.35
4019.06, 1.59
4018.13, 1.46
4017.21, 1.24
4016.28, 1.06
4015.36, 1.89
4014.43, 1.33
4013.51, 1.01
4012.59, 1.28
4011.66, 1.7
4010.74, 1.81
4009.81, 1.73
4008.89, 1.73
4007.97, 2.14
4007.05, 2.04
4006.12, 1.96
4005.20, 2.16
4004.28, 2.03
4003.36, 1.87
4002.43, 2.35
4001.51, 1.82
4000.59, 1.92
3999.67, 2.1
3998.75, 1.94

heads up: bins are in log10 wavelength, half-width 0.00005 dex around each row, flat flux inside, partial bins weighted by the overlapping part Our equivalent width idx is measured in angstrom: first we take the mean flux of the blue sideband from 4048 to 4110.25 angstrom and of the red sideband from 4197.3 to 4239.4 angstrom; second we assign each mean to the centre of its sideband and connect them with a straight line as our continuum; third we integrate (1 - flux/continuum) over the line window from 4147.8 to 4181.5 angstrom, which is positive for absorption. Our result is 7.3 angstrom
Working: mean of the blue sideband 2.16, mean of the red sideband 2.59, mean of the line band 1.9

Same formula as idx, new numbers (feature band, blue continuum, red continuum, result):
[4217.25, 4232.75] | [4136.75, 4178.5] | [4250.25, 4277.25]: -1.9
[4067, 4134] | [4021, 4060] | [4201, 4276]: 8.5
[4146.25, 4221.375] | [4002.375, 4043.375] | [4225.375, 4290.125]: 5.0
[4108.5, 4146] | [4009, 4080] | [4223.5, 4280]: 2.6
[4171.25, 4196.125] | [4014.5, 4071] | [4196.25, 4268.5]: 1.1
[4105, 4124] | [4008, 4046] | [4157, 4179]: 1.2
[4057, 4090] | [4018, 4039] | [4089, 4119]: 2.0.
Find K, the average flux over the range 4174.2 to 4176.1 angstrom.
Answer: 2.19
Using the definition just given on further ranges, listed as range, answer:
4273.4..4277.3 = 2.42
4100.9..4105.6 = 2.29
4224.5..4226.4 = 2.8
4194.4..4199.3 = 2.4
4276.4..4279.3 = 2.75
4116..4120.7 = 1.47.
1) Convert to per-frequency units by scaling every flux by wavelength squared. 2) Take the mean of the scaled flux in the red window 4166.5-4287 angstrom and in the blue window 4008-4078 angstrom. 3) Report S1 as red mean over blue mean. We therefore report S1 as 1.35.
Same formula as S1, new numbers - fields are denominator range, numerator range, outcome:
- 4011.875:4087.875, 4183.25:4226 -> 1.31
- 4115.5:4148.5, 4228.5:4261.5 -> 1.28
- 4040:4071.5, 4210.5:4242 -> 1.30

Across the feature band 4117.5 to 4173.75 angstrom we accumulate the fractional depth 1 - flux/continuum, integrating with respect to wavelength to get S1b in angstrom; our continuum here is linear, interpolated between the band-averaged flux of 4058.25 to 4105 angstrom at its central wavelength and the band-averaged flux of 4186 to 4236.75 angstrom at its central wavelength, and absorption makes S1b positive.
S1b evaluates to 8.4 angstrom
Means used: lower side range 2.13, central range 1.99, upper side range 2.56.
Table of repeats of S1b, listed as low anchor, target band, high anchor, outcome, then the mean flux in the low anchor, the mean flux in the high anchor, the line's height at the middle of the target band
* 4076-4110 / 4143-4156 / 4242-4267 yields 3.35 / 2.23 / 2.62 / 2.37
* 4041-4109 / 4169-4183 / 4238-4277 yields 1.10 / 2.18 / 2.6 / 2.41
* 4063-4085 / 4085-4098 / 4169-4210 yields -1.88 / 1.94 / 2.42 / 2.02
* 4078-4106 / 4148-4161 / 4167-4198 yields 3.79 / 2.27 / 2.31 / 2.3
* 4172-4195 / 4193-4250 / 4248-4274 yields -3.66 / 2.37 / 2.57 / 2.47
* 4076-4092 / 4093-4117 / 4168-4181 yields -0.90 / 2.14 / 2.15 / 2.14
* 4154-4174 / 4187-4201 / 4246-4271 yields -2.46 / 1.85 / 2.55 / 2.08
